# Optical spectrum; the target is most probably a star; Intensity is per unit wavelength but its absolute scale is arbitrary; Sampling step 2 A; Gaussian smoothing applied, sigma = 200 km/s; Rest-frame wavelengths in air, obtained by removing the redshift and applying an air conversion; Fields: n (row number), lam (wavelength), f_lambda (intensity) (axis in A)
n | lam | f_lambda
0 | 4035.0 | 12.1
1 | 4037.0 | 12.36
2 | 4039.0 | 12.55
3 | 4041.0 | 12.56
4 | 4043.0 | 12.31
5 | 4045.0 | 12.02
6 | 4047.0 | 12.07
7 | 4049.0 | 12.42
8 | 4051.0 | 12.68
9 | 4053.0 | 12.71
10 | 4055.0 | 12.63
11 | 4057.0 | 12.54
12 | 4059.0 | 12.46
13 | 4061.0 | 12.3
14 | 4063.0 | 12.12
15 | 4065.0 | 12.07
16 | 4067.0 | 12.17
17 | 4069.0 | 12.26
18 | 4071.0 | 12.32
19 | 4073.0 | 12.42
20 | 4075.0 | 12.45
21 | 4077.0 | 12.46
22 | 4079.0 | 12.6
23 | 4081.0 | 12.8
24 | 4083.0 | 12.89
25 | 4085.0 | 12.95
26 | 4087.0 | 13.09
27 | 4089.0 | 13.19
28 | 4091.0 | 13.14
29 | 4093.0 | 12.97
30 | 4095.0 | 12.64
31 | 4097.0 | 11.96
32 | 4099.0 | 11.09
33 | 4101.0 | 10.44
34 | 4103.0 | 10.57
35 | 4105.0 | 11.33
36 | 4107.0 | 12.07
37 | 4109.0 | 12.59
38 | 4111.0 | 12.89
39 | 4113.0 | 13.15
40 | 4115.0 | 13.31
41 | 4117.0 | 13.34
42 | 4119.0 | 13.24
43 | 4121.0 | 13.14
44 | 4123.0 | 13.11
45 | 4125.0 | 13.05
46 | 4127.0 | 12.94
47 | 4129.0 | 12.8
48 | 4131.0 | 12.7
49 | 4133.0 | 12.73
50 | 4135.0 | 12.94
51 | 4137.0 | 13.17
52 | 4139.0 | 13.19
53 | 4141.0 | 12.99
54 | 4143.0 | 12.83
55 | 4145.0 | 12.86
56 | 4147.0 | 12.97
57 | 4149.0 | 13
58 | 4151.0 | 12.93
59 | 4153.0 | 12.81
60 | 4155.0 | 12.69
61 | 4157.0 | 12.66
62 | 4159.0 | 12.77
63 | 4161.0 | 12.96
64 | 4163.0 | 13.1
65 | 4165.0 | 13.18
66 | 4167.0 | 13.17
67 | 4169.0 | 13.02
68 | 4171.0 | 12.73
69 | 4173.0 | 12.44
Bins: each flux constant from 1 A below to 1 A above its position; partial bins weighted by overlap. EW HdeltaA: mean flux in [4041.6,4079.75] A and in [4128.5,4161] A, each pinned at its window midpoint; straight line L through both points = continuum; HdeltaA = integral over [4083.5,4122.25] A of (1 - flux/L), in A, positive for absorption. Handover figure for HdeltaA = 0.42 A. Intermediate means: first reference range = 12.4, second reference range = 12.9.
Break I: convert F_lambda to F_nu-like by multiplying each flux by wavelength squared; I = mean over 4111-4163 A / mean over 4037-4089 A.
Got 1.08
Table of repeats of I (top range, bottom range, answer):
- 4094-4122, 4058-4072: 1.02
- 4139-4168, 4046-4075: 1.09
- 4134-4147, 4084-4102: 1.07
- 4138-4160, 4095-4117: 1.09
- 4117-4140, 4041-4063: 1.09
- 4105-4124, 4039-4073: 1.07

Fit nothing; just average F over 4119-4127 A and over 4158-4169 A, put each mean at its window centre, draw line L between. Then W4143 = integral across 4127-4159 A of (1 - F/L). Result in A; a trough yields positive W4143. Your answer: 0.4 A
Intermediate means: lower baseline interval 13.1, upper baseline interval 13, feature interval 12.9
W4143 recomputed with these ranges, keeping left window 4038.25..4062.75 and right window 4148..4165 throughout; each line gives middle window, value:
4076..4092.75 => -0.4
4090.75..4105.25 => 1.0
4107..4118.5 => -0.3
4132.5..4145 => -0.2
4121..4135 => -0.2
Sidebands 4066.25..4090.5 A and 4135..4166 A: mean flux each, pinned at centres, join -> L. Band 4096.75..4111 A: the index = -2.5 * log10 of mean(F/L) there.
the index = 0.11 mag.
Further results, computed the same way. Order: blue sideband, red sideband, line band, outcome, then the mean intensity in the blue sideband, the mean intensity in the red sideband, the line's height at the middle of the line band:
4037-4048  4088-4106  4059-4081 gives -0.02 mag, 12.3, 11.9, 12.1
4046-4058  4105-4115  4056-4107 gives 0.02 mag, 12.5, 12.6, 12.6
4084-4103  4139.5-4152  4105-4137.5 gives -0.02 mag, 12.3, 12.9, 12.6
